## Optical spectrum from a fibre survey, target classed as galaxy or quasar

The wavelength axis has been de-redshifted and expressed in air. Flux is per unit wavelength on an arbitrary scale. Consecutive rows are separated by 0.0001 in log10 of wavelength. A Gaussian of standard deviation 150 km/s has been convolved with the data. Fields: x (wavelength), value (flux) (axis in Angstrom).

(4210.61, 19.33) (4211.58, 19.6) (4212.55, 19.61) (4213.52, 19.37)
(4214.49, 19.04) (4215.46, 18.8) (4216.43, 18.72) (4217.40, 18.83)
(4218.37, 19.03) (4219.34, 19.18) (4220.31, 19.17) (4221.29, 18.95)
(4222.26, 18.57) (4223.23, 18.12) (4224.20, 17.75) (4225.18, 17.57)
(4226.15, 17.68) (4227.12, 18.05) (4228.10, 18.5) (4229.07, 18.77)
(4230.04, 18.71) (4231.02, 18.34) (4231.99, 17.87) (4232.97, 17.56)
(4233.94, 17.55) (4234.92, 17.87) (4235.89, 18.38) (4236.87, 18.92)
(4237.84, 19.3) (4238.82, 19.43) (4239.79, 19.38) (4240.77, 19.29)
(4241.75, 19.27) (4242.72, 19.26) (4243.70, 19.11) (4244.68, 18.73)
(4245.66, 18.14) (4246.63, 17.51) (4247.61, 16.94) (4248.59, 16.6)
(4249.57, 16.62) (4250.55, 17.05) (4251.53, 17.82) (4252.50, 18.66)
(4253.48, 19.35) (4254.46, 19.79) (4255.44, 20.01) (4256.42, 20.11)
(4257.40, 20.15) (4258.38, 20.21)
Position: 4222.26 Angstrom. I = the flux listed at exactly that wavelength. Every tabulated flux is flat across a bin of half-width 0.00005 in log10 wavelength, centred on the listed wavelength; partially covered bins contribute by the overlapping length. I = 18.57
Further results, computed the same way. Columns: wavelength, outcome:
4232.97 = 17.56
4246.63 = 17.51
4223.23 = 18.12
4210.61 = 19.33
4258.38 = 20.21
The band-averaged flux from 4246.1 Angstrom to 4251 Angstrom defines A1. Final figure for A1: 17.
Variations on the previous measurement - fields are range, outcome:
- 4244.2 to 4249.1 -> 17.6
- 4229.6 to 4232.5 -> 18.3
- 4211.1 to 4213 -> 19.6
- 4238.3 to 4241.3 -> 19.3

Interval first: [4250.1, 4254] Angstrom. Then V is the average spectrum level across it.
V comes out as 18.3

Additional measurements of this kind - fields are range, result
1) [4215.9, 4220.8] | 19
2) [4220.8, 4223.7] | 18.6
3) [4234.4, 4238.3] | 18.6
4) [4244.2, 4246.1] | 18.4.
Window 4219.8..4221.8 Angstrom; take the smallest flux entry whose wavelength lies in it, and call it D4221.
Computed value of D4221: 18.95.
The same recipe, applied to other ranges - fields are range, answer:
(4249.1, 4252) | 16.62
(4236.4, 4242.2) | 18.92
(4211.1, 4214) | 19.37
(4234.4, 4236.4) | 17.87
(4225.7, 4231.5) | 17.68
